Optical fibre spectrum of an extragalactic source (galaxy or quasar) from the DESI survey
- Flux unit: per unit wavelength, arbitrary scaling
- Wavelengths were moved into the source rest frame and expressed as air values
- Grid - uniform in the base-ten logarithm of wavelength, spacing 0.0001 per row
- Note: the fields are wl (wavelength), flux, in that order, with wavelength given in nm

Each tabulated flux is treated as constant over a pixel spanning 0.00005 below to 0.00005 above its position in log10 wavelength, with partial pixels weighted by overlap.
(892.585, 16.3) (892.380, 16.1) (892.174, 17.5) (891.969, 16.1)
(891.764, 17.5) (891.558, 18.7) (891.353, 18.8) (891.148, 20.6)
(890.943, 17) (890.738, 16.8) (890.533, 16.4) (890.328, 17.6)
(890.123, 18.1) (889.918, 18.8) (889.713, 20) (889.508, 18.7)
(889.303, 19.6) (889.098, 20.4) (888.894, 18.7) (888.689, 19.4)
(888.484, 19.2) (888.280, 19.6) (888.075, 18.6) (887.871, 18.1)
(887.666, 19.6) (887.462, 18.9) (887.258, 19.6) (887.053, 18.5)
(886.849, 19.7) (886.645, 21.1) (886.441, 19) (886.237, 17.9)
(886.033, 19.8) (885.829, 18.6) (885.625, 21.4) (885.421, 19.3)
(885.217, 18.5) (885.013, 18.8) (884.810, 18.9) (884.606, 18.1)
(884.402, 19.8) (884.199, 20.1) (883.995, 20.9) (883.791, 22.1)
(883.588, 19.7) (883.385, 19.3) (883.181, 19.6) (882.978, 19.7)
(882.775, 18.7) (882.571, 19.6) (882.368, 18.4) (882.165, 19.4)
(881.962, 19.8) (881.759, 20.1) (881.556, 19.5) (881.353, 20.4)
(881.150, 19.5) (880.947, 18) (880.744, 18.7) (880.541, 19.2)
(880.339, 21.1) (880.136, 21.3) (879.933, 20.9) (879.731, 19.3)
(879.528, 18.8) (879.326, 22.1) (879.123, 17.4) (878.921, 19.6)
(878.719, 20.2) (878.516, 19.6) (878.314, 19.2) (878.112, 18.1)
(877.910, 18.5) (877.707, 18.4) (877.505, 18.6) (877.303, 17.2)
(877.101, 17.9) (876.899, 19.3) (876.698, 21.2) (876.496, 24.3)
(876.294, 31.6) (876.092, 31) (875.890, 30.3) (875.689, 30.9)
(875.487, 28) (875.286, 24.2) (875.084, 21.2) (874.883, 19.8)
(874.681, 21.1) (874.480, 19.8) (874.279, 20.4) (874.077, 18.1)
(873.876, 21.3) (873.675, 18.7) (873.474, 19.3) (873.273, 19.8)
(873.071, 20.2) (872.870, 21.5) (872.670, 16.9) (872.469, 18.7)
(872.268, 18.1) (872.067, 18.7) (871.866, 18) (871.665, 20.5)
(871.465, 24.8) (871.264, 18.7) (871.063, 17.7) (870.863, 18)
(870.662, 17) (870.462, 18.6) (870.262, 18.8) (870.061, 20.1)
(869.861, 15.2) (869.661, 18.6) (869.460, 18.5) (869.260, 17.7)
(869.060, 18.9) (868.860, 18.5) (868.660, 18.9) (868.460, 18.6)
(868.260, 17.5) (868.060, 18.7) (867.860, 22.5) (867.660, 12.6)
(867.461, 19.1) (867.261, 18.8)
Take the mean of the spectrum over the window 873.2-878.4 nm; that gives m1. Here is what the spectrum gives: 21.9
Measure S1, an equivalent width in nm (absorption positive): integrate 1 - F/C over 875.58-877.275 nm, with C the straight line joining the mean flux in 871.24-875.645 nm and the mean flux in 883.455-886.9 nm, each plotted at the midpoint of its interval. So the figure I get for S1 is -0.43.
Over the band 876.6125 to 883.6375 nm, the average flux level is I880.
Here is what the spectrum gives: 19.4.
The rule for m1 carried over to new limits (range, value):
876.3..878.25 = 19.9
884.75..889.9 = 19.3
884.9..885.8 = 19.4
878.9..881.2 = 19.7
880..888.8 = 19.5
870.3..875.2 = 19.5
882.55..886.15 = 19.6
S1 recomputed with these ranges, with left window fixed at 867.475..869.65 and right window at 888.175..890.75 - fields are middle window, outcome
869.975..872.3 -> -0.096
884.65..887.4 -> -0.086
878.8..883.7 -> -0.267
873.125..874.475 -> -0.090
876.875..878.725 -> -0.009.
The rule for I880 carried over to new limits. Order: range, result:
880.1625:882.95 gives 19.5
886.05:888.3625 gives 19.2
